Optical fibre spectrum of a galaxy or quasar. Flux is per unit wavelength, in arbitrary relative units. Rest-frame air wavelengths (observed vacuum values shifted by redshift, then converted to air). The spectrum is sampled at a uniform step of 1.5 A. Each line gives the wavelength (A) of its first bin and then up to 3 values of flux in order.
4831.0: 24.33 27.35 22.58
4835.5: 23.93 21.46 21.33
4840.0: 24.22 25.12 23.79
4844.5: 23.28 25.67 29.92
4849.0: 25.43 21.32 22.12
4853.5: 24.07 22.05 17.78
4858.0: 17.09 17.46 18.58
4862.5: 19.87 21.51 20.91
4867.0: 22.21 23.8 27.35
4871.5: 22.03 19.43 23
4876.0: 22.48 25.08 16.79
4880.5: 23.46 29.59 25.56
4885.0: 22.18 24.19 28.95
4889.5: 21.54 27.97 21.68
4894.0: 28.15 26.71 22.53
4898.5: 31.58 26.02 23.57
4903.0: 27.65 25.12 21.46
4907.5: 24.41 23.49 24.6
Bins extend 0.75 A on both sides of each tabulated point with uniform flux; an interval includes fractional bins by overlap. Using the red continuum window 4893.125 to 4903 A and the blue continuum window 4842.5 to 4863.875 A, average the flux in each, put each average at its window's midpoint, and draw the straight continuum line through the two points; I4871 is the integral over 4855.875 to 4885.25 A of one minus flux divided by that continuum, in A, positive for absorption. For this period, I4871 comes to 2.4 A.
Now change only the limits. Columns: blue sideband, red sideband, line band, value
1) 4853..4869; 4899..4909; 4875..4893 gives -1.1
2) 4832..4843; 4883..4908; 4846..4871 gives 2.2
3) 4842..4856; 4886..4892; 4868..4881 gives 1.3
